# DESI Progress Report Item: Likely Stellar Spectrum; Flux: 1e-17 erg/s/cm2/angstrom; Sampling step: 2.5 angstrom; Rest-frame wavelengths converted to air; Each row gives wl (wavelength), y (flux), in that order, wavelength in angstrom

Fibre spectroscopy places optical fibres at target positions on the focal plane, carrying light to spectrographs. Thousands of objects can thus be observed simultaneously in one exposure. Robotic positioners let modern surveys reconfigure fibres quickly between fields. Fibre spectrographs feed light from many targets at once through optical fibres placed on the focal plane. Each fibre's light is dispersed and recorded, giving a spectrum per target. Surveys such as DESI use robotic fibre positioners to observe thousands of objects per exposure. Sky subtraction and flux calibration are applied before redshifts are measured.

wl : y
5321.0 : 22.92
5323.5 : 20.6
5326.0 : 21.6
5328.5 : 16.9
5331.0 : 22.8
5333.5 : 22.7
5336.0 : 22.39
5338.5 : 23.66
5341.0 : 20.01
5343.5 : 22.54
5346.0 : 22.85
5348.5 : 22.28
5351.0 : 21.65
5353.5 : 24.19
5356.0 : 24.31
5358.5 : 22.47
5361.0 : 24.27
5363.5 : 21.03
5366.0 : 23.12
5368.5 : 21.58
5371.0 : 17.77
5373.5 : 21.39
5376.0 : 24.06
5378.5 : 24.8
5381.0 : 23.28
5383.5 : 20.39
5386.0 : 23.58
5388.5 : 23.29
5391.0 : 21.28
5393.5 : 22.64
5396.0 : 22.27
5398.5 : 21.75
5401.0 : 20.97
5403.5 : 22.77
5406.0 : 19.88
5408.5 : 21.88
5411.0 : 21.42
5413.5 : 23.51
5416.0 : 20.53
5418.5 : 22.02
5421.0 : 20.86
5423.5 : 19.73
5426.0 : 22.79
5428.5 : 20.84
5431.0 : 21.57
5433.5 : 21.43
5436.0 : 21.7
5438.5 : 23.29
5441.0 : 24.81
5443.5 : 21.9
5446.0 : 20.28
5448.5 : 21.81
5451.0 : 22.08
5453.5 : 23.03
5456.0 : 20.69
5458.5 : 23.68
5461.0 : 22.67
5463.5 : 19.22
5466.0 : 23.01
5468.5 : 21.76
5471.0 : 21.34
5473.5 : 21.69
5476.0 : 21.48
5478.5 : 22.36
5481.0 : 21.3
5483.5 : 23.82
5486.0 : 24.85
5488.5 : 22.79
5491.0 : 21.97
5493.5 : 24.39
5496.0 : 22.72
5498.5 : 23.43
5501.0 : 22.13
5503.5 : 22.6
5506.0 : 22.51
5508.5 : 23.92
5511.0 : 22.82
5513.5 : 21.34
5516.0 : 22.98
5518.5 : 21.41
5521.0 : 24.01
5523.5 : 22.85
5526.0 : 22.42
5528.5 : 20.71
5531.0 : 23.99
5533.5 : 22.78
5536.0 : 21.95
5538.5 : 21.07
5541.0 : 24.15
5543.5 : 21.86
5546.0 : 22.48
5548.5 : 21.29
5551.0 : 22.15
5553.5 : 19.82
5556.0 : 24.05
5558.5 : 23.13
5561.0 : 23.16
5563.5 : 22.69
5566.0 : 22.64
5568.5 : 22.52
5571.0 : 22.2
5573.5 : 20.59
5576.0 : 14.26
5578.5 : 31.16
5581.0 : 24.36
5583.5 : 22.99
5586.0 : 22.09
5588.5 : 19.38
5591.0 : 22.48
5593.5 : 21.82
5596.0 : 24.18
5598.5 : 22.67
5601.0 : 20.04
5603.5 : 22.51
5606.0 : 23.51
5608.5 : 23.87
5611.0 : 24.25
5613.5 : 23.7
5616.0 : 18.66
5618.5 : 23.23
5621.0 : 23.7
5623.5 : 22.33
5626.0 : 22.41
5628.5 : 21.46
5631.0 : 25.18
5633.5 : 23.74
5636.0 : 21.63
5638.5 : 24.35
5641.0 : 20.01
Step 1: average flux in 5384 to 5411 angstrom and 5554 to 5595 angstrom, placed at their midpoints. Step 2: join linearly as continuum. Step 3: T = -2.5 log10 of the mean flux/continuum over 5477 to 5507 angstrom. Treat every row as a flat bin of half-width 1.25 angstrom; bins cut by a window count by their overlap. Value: -0.03 mag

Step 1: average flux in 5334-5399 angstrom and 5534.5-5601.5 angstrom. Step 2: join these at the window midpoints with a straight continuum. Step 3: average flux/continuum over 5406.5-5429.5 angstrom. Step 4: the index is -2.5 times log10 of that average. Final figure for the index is 0.05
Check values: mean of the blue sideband 22.4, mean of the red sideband 22.3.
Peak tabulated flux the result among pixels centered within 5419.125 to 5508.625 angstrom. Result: 24.85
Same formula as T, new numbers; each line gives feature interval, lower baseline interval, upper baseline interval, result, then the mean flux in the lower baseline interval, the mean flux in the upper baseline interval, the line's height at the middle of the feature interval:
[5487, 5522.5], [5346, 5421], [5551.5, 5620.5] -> -0.02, 22.2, 22.5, 22.4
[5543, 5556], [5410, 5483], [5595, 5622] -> 0.03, 21.8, 22.7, 22.4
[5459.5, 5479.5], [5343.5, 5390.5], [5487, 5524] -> 0.05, 22.6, 22.8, 22.7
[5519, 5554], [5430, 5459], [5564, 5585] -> 0.01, 22.2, 22.6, 22.5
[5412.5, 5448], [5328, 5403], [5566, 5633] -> 0.03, 22.3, 22.5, 22.3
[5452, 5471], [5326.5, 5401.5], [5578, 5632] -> 0.03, 22.2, 22.9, 22.5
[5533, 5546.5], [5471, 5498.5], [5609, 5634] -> 0.02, 22.7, 22.9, 22.8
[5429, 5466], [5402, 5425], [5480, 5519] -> 0.00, 21.4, 22.8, 22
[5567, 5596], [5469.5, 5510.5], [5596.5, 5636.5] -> 0.02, 22.7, 22.7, 22.7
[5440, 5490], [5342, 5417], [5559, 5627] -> 0.01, 22.3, 22.5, 22.4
